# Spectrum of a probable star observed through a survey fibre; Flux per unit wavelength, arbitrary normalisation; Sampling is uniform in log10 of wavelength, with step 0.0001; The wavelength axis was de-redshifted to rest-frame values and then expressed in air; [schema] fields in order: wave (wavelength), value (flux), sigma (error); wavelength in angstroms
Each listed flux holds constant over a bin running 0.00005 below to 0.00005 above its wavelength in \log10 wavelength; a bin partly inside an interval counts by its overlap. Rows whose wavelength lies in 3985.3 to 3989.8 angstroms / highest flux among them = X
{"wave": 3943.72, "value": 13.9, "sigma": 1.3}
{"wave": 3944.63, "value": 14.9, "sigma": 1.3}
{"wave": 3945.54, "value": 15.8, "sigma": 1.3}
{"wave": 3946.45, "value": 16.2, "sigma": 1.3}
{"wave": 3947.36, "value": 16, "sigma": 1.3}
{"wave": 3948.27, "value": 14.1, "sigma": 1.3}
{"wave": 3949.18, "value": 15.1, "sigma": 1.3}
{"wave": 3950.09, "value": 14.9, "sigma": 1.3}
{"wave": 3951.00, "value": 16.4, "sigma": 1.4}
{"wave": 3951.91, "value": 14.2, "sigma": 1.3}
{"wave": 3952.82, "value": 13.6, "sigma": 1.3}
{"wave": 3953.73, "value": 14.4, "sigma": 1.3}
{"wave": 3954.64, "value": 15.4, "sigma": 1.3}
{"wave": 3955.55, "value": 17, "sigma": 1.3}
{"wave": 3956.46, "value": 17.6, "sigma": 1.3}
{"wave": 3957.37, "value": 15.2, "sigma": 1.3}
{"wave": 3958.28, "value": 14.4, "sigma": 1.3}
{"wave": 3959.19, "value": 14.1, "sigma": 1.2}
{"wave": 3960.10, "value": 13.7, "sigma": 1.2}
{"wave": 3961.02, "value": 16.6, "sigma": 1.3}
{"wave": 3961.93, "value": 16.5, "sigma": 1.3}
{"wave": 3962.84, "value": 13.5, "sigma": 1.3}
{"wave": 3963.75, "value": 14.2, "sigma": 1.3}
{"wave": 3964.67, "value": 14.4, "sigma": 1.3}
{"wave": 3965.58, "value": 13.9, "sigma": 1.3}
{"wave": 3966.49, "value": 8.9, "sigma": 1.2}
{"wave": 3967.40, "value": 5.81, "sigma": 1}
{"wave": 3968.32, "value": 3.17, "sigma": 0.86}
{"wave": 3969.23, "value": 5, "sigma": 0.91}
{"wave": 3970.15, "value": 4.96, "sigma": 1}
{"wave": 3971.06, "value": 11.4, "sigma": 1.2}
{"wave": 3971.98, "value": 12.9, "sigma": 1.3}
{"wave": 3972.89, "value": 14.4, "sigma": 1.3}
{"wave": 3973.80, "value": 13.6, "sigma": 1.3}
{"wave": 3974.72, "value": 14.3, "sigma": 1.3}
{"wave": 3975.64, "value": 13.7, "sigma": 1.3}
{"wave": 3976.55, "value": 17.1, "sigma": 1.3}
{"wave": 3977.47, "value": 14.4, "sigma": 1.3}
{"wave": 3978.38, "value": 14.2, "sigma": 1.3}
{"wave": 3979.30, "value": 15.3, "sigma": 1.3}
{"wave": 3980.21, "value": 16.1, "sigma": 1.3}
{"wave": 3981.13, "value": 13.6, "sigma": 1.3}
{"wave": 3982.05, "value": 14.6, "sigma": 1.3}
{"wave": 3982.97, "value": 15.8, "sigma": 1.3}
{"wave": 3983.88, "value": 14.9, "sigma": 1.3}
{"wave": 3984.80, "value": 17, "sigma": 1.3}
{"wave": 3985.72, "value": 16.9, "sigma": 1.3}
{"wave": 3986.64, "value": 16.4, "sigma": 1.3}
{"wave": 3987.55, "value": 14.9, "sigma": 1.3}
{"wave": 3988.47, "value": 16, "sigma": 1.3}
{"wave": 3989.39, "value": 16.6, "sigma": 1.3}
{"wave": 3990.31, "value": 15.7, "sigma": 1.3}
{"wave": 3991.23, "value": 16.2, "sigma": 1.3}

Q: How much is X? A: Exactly 16.9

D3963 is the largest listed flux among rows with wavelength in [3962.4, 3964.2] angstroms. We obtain 14.2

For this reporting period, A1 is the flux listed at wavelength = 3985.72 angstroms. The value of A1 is 16.9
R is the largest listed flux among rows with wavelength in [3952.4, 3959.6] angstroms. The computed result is 17.6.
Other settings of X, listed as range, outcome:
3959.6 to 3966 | 16.6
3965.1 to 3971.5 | 13.9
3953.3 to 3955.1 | 15.4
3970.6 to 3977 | 17.1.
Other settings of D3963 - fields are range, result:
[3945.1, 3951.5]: 16.4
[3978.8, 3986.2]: 17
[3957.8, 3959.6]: 14.4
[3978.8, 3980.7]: 16.1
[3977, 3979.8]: 15.3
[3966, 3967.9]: 8.9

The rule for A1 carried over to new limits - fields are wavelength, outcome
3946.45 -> 16.2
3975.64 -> 13.7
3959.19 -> 14.1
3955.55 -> 17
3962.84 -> 13.5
